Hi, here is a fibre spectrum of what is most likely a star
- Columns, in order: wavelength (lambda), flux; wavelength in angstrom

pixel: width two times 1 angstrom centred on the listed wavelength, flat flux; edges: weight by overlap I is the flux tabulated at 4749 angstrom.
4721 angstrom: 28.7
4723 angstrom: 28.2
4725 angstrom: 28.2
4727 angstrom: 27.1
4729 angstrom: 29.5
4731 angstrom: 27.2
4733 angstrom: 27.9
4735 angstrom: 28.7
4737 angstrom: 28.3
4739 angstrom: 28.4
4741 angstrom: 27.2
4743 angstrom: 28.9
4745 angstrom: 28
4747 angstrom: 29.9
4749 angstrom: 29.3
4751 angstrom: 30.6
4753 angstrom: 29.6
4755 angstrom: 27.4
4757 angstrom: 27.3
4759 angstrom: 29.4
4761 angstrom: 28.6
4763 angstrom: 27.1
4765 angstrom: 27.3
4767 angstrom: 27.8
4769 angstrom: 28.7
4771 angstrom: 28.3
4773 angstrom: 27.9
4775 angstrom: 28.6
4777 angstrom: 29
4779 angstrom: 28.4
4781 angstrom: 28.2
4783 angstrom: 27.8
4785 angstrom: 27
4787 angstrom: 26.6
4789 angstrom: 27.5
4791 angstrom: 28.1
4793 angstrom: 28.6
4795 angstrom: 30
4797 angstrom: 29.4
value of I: 29.3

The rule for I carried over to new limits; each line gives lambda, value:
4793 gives 28.6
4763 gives 27.1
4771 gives 28.3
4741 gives 27.2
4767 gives 27.8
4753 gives 29.6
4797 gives 29.4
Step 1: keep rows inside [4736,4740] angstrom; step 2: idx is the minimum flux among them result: 28.3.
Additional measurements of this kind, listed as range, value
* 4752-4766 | 27.1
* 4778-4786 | 27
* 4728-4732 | 27.2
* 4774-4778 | 28.6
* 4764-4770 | 27.3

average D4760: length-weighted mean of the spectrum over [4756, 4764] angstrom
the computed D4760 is 28.1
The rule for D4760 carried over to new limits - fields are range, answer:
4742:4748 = 28.9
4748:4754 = 29.8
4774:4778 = 28.8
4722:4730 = 28.2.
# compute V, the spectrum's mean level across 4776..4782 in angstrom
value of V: 28.5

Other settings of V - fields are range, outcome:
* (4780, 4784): 28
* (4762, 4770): 27.7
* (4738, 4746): 28.1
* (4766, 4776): 28.3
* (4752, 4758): 28.1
